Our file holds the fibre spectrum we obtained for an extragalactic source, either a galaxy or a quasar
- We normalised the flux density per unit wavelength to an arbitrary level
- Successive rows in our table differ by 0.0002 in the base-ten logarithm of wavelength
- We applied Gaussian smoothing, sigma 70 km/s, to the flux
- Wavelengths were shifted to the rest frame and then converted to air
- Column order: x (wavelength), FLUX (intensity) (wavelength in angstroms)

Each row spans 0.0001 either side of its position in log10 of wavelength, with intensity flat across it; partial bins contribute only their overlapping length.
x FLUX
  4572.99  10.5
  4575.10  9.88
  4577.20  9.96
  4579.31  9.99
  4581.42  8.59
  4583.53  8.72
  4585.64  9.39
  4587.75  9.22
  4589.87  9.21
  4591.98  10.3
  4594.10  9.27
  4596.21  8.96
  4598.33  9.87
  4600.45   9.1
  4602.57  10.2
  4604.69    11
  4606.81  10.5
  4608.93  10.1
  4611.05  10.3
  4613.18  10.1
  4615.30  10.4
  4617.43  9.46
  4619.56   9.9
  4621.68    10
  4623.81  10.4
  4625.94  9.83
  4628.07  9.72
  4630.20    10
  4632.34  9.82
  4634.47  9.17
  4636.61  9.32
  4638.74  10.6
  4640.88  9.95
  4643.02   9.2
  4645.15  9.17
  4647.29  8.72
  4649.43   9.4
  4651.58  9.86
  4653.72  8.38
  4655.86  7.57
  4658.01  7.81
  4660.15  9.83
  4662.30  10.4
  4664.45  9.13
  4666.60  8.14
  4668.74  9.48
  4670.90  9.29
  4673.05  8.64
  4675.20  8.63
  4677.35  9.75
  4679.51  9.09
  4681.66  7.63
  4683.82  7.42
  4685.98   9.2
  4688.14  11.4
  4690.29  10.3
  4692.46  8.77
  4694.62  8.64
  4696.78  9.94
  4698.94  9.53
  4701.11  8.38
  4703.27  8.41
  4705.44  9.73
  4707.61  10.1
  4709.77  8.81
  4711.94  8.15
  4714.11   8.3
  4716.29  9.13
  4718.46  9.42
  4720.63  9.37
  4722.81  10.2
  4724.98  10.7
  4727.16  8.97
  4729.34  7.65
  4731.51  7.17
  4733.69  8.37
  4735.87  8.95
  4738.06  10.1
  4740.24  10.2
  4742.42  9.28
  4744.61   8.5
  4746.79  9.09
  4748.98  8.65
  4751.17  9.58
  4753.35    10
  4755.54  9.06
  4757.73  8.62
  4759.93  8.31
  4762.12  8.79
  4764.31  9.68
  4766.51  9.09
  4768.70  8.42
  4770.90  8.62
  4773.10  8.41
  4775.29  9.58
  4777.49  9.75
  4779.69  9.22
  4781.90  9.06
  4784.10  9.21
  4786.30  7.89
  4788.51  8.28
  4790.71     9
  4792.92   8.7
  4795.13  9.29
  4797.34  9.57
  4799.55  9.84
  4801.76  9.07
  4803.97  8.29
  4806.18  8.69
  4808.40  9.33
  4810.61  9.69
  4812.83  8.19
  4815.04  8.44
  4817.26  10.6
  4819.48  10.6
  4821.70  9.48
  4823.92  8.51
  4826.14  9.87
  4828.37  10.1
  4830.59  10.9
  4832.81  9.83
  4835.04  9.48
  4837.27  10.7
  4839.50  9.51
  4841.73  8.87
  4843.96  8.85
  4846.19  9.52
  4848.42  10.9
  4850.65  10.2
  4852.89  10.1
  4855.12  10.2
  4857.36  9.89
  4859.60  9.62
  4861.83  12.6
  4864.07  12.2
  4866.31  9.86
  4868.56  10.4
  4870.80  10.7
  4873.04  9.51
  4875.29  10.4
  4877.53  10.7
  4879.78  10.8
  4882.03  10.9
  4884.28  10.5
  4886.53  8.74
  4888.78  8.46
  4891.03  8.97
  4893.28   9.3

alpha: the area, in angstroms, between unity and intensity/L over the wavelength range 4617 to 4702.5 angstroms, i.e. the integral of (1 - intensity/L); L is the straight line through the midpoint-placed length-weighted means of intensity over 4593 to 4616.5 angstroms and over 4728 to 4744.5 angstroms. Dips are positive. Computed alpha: 1.76 angstroms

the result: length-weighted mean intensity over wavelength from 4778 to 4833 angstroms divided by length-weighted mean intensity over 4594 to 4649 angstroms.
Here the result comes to 0.9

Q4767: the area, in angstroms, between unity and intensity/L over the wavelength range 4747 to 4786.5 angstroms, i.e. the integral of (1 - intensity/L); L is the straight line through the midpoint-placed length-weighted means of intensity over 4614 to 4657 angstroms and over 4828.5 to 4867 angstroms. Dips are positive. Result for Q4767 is 3.7 angstroms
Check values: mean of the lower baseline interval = 9.54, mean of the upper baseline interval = 10.2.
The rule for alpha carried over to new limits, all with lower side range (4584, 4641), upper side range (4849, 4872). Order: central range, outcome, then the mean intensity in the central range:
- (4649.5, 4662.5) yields 1.4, 8.91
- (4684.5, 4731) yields 4.0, 9.25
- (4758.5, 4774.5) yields 2.4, 8.77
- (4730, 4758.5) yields 3.4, 9.03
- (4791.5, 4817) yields 3.3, 9.06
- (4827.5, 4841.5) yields 0.7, 10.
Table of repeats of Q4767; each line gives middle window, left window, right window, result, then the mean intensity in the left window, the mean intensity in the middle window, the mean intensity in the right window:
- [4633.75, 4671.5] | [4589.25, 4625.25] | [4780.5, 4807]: 2.0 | 9.95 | 9.19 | 8.91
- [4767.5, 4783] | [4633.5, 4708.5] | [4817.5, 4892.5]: 1.1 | 9.17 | 9.01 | 10.1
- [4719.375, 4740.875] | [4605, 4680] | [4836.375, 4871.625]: 1.5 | 9.5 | 9.15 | 10.3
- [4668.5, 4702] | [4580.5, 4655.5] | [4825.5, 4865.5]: 2.3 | 9.64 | 9.12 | 10.2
